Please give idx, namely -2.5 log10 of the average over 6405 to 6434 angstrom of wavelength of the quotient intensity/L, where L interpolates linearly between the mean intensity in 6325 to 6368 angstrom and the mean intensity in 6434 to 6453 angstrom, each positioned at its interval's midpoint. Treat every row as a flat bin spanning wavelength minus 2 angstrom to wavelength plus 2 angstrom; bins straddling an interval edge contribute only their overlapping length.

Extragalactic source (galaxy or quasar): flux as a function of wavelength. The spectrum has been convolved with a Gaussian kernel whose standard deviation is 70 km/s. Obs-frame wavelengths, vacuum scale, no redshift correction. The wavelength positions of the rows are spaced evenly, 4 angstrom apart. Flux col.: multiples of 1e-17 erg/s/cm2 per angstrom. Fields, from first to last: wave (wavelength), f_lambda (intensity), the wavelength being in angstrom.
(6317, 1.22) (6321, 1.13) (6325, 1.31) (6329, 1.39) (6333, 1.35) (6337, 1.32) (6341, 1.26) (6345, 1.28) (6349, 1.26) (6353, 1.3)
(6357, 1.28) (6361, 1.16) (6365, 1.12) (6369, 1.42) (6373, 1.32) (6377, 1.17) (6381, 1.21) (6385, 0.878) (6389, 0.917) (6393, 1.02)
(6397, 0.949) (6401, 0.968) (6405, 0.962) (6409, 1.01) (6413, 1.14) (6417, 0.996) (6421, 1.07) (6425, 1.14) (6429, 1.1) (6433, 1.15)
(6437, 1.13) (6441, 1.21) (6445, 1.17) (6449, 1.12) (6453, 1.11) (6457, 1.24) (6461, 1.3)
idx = 0.10 mag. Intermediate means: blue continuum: 1.28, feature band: 1.08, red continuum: 1.15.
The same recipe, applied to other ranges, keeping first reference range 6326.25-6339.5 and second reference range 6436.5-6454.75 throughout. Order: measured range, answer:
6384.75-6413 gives 0.25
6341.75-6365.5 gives 0.06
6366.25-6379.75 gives -0.01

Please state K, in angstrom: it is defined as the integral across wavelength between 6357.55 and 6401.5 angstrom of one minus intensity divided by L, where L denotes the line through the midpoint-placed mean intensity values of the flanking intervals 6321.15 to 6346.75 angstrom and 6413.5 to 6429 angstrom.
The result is 2.8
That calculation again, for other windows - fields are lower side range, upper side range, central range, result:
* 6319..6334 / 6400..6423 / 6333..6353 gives -0.8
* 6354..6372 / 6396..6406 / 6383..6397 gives 1.4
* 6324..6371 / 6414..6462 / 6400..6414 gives 2.1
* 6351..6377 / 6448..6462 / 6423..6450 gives 1.3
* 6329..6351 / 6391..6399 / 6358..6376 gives -1.7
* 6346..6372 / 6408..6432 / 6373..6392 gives 1.9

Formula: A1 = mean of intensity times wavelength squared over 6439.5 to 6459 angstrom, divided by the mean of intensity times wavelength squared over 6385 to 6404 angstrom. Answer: 1.25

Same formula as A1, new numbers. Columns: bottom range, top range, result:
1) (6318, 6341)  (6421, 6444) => 0.91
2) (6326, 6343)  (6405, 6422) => 0.80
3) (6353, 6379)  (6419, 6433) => 0.91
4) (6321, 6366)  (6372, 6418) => 0.83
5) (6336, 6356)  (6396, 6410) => 0.77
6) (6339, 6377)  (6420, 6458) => 0.93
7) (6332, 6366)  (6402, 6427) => 0.85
